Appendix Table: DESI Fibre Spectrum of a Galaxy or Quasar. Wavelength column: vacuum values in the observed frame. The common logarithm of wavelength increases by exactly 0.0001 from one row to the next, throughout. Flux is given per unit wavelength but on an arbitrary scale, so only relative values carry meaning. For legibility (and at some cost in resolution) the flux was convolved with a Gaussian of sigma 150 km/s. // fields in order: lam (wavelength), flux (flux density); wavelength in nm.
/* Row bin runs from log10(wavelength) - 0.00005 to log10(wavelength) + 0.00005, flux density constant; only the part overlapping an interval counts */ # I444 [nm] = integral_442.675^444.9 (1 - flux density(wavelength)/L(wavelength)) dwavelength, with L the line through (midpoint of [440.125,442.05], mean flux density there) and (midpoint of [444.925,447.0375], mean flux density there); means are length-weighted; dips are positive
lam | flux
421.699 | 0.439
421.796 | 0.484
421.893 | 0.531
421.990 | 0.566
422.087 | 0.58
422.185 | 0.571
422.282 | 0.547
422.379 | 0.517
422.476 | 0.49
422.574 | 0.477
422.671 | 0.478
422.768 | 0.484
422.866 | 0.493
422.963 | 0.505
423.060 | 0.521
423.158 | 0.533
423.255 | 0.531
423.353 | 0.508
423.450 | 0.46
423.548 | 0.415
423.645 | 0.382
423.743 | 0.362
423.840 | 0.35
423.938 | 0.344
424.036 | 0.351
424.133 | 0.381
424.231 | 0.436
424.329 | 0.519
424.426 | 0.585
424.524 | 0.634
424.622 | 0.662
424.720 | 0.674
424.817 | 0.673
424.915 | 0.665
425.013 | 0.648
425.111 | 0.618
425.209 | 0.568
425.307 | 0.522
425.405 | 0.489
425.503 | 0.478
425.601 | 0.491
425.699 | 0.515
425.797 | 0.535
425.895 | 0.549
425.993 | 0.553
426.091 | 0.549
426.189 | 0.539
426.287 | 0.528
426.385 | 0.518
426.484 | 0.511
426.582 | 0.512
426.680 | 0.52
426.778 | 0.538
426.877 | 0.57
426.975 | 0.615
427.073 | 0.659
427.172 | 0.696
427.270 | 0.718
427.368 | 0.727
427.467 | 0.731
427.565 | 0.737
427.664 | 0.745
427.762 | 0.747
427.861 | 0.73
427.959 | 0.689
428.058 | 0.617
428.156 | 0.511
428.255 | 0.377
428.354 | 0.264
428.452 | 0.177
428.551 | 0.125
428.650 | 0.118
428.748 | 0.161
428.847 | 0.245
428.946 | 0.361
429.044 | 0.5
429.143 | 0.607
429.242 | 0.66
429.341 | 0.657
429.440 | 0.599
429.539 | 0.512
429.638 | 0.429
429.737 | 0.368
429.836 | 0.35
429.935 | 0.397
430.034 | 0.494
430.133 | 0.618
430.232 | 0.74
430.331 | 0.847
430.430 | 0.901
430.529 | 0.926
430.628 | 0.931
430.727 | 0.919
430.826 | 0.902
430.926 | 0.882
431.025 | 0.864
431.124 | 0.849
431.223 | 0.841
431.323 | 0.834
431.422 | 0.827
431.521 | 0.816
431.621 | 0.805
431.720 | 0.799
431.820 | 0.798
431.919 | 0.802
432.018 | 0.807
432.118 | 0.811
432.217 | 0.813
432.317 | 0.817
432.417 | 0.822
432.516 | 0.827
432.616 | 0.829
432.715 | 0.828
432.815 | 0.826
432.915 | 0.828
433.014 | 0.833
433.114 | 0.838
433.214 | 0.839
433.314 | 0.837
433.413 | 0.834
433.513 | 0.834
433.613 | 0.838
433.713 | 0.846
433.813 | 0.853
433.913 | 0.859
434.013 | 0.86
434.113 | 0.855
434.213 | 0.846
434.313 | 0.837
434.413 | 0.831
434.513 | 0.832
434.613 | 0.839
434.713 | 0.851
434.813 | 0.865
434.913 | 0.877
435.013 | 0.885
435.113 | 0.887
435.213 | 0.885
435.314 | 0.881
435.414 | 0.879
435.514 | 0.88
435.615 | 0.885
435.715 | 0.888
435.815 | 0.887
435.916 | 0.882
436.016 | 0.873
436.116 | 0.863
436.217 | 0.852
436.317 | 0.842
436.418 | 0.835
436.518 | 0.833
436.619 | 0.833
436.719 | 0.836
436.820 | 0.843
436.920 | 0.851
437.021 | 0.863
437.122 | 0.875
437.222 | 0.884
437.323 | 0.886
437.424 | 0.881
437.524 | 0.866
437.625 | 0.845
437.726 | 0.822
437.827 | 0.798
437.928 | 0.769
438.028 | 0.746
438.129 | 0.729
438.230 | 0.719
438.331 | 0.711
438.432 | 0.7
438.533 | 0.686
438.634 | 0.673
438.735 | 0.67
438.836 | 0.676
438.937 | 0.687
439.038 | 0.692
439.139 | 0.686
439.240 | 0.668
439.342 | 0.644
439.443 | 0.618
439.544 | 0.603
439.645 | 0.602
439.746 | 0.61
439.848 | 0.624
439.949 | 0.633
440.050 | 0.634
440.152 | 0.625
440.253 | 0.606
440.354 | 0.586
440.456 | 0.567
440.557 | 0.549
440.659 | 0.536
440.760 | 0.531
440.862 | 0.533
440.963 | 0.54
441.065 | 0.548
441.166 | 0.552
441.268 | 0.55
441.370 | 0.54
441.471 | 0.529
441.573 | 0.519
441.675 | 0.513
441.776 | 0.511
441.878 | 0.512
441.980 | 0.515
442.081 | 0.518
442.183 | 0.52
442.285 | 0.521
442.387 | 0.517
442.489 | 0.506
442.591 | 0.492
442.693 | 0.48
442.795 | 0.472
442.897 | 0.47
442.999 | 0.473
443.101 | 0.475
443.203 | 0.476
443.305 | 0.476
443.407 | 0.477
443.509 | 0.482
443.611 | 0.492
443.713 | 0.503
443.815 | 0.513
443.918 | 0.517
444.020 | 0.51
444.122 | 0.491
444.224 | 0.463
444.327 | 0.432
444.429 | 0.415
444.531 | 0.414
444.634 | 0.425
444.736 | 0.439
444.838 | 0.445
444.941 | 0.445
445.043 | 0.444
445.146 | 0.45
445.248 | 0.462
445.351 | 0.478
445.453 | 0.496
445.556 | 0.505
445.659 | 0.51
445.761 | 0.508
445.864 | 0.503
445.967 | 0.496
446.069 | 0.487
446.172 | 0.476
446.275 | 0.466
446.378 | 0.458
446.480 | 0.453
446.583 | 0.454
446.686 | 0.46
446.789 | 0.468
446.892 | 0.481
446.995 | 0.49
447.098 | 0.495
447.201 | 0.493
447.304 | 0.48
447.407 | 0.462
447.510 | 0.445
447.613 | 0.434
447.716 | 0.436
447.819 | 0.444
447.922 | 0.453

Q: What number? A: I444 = 0.16 nm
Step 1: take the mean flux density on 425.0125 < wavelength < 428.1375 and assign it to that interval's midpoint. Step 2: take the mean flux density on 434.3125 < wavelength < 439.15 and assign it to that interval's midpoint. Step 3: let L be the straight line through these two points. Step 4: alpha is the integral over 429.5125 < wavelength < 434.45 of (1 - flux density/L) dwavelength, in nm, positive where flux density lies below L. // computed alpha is -0.484 nm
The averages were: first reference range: 0.597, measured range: 0.787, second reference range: 0.819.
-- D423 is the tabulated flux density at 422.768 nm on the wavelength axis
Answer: 0.484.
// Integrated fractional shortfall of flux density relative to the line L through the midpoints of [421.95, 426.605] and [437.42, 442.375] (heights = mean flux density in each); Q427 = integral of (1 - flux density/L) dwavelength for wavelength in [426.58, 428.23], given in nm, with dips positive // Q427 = -0.34 nm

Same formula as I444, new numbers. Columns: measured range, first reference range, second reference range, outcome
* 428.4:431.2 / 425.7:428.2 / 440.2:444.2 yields 0.062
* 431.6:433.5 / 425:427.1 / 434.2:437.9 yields -0.185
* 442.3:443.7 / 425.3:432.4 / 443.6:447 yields 0.020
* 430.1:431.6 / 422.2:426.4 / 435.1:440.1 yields -0.477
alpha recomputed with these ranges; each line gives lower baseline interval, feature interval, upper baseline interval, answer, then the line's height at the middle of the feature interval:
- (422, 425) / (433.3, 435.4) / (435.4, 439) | -0.30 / 0.748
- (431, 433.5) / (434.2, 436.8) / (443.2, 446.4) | -0.45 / 0.734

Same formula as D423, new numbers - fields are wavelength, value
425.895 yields 0.549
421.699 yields 0.439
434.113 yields 0.855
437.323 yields 0.886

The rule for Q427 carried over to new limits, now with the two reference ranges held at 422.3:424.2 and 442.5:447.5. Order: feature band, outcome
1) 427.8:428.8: 0.17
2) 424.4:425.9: -0.42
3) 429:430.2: -0.16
